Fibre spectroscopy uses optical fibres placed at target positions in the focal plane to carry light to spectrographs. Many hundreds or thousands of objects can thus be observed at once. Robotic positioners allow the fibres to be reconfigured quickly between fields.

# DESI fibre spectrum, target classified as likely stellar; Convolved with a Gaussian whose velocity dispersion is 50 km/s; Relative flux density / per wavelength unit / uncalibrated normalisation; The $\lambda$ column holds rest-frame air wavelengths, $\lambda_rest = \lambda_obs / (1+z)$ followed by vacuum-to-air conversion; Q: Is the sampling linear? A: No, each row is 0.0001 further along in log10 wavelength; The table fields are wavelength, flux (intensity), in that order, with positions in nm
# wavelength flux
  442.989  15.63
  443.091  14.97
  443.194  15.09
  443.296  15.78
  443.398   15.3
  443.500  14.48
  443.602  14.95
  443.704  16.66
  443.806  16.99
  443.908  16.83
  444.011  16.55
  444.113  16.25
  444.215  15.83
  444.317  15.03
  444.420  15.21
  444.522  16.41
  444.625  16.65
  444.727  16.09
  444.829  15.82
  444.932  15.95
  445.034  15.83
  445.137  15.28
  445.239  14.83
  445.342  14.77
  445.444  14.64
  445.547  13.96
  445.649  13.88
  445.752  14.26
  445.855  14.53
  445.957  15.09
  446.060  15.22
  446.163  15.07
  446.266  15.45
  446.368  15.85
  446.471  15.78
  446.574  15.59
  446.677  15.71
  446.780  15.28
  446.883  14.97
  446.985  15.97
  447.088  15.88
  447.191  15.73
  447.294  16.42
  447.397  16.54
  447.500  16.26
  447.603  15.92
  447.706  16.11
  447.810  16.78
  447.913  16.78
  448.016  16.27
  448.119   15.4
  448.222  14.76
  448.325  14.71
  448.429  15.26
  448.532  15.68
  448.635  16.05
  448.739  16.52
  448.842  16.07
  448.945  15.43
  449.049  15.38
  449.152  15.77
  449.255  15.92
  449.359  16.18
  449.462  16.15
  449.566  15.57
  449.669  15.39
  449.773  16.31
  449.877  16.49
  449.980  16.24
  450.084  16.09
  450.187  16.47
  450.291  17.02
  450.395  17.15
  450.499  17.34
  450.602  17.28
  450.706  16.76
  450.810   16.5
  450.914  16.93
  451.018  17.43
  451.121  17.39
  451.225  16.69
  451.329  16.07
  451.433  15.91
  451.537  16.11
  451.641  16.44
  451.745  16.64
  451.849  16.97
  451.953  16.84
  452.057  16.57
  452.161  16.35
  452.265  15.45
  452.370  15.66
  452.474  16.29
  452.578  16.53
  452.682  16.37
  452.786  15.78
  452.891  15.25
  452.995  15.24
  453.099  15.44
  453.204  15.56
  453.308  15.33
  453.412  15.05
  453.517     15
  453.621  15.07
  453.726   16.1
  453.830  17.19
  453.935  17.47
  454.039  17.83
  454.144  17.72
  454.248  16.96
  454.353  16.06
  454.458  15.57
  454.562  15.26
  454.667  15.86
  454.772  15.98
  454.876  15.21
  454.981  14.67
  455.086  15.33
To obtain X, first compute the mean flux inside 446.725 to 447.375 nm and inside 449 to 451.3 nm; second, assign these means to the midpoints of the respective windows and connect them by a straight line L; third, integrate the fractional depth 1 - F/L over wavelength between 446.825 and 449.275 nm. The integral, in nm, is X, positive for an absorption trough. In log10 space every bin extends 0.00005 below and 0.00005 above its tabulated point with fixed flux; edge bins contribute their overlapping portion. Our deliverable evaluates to 0.020 nm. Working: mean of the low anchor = 15.8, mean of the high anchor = 16.5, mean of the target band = 15.9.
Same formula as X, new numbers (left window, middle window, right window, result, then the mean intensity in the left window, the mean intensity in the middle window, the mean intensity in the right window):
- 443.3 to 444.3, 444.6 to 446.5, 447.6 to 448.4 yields 0.09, 16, 15.2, 15.8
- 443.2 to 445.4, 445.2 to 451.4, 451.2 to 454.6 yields 0.03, 15.8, 15.9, 16.1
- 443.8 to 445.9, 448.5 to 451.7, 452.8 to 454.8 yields -0.12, 15.5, 16.4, 16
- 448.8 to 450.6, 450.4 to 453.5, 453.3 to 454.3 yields 0.01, 16.2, 16.3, 16.4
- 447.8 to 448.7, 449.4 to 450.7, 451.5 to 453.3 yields -0.05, 15.7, 16.5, 16.1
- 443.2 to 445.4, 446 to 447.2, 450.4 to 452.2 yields 0.04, 15.8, 15.5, 16.7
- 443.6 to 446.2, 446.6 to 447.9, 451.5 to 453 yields -0.02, 15.5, 16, 16.2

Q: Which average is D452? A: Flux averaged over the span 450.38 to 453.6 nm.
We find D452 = 16.2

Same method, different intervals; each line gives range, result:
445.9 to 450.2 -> 15.8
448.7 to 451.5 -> 16.4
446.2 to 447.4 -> 15.7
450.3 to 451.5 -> 16.9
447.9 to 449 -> 15.7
